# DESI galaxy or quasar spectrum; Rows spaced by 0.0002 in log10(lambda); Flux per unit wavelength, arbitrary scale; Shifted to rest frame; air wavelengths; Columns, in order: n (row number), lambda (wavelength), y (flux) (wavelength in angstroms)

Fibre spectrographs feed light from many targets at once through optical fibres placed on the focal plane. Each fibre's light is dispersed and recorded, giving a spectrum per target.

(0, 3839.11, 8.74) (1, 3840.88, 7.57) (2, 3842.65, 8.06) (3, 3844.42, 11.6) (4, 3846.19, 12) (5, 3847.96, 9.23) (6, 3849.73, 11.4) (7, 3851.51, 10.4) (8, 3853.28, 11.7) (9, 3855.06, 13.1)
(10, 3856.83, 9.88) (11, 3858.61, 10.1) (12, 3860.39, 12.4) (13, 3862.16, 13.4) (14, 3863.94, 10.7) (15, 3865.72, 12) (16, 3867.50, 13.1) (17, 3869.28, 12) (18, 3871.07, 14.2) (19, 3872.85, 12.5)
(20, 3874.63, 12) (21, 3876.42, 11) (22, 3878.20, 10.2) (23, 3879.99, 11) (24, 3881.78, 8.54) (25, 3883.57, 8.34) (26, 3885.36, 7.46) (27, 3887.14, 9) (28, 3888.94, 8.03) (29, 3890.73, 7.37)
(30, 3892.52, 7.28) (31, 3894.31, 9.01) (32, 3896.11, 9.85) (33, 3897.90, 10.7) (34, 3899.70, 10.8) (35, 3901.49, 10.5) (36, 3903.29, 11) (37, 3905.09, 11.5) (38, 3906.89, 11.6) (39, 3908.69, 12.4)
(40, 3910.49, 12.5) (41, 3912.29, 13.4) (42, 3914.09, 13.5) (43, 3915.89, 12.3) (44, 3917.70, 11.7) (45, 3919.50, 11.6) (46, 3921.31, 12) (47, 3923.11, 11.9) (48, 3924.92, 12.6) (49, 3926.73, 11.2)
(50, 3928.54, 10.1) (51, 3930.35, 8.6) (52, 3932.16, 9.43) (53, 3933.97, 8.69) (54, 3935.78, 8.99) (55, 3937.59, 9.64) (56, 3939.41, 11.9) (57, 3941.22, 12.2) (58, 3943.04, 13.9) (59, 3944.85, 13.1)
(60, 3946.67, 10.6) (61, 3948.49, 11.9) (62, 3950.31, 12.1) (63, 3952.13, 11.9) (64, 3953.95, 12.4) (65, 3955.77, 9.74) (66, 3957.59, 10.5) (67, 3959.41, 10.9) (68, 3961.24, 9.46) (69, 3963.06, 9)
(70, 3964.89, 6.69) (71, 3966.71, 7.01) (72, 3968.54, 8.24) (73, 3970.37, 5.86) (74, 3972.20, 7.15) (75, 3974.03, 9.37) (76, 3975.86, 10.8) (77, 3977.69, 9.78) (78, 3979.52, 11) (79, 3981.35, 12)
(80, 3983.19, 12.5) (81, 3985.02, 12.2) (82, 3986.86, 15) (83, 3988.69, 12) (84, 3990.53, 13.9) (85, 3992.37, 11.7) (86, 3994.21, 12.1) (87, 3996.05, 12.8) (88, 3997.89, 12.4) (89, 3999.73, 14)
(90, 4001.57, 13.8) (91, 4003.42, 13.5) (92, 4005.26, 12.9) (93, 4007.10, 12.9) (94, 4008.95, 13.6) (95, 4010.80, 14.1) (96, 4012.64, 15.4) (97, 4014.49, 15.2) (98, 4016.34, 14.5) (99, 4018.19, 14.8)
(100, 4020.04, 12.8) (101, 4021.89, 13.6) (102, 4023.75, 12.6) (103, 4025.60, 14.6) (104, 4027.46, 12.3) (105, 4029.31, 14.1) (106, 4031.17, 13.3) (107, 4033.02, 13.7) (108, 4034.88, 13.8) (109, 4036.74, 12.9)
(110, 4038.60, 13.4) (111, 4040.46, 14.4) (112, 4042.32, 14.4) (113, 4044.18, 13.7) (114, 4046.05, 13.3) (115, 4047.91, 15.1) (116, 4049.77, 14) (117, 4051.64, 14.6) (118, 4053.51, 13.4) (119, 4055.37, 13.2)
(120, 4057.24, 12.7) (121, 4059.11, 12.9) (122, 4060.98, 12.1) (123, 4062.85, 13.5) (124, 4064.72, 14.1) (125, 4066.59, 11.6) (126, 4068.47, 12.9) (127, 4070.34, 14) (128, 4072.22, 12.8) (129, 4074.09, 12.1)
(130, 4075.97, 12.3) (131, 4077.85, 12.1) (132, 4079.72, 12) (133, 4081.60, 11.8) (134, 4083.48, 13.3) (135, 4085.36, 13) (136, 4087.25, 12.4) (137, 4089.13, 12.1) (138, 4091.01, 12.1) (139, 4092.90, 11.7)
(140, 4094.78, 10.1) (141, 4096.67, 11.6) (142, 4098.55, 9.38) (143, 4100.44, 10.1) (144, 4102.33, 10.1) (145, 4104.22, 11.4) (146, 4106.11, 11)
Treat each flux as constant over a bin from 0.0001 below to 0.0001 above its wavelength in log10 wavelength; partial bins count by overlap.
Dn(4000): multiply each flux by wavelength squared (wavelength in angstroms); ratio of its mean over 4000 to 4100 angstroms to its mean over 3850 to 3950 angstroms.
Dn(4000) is 1.29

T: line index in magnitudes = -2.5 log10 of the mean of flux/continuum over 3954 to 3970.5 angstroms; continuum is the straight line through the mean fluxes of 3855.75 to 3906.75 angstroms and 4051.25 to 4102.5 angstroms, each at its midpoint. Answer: 0.25 mag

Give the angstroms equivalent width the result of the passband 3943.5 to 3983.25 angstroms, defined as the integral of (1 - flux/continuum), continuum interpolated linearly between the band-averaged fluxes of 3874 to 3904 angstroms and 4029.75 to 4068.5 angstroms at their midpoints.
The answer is 4.4 angstroms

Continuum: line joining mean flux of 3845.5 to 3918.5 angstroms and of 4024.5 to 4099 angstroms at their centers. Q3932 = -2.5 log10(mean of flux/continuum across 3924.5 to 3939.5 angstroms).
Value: 0.16 mag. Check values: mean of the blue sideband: 10.9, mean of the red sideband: 12.9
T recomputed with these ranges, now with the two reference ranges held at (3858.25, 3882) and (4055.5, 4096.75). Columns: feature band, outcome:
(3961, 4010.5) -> 0.09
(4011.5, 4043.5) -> -0.13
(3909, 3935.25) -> 0.05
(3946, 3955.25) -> 0.03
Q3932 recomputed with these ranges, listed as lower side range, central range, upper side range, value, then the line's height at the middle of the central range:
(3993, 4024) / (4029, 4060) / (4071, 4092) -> -0.06 mag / 13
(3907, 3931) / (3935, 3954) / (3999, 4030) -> 0.06 mag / 12.4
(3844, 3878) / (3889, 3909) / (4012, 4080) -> 0.20 mag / 12.1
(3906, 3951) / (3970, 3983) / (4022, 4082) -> 0.24 mag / 12.2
